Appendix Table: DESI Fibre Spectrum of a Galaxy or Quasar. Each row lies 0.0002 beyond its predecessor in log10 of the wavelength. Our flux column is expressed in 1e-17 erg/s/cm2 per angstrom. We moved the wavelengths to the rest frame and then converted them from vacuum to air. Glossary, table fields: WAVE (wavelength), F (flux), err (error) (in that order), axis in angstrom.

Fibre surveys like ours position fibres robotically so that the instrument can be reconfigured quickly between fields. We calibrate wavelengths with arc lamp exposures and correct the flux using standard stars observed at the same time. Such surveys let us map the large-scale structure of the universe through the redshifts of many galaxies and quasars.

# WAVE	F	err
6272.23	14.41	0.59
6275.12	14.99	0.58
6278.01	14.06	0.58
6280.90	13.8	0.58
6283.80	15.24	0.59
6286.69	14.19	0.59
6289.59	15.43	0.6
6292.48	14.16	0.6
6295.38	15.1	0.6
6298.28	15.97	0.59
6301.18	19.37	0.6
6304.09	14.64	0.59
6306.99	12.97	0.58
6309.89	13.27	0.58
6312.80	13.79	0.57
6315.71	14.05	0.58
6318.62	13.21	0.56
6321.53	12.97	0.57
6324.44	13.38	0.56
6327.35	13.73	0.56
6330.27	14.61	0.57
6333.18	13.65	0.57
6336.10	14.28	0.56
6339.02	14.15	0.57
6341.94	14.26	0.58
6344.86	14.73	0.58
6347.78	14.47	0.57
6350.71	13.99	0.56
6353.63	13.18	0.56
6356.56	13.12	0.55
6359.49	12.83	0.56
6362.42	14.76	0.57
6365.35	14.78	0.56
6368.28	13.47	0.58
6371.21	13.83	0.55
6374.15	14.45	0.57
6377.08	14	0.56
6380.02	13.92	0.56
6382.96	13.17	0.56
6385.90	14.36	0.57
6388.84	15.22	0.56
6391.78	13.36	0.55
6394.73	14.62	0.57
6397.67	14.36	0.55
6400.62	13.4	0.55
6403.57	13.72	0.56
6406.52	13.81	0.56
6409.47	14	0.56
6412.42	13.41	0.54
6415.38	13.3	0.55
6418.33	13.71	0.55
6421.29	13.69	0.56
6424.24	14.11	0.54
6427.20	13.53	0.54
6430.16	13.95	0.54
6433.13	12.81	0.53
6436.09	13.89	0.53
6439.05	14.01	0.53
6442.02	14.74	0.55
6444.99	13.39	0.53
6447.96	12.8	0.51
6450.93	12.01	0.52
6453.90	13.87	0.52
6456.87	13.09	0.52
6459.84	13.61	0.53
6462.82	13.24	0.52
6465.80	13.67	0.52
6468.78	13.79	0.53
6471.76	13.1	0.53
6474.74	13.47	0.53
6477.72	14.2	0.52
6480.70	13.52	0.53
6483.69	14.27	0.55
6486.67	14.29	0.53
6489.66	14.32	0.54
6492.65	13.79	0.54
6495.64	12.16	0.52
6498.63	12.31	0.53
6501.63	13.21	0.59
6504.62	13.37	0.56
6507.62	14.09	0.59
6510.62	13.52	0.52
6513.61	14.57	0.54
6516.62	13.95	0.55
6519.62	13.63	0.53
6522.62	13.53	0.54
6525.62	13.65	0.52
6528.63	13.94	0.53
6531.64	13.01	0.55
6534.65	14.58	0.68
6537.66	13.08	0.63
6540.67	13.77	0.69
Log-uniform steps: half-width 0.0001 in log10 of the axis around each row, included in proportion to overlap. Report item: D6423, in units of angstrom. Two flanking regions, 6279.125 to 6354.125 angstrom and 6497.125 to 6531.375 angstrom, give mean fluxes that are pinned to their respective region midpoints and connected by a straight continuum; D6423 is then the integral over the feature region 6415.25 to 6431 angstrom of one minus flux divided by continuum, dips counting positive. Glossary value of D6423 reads 0.2 angstrom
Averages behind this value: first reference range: 14.3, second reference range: 13.6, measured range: 13.7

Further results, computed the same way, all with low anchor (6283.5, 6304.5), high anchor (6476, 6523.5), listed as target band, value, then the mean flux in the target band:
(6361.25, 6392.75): 1.4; 14.1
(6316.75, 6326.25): 1.3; 13.3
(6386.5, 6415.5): 1.2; 14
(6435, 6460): 1.2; 13.5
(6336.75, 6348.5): 0.6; 14.4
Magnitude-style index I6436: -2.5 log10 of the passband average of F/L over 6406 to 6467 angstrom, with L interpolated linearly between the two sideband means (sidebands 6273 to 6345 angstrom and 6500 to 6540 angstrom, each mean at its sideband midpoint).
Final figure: 0.03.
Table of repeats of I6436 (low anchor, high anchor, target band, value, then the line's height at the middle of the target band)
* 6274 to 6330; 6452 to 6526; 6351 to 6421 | 0.02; 14.1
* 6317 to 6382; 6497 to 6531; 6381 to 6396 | -0.02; 13.8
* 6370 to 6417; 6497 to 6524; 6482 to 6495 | -0.03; 13.6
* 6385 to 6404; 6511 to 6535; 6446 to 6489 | 0.04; 14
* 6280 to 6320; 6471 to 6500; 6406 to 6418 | 0.03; 14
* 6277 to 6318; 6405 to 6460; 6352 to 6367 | 0.03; 14.2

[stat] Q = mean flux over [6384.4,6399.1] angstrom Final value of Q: 14.4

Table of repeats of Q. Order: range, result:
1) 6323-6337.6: 13.9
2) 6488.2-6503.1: 13.2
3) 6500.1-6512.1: 13.5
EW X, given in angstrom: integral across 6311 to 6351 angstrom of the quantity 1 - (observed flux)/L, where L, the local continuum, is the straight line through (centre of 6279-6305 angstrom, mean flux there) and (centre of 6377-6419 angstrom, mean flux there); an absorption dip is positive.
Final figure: 2.28 angstrom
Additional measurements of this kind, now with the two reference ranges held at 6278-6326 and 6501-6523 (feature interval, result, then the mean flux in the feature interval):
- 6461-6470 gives 0.2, 13.5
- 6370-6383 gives 0.2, 13.9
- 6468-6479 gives 0.2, 13.6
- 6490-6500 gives 0.6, 12.9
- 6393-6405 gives 0.1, 14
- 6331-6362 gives 0.9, 13.9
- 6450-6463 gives 0.7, 13.2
